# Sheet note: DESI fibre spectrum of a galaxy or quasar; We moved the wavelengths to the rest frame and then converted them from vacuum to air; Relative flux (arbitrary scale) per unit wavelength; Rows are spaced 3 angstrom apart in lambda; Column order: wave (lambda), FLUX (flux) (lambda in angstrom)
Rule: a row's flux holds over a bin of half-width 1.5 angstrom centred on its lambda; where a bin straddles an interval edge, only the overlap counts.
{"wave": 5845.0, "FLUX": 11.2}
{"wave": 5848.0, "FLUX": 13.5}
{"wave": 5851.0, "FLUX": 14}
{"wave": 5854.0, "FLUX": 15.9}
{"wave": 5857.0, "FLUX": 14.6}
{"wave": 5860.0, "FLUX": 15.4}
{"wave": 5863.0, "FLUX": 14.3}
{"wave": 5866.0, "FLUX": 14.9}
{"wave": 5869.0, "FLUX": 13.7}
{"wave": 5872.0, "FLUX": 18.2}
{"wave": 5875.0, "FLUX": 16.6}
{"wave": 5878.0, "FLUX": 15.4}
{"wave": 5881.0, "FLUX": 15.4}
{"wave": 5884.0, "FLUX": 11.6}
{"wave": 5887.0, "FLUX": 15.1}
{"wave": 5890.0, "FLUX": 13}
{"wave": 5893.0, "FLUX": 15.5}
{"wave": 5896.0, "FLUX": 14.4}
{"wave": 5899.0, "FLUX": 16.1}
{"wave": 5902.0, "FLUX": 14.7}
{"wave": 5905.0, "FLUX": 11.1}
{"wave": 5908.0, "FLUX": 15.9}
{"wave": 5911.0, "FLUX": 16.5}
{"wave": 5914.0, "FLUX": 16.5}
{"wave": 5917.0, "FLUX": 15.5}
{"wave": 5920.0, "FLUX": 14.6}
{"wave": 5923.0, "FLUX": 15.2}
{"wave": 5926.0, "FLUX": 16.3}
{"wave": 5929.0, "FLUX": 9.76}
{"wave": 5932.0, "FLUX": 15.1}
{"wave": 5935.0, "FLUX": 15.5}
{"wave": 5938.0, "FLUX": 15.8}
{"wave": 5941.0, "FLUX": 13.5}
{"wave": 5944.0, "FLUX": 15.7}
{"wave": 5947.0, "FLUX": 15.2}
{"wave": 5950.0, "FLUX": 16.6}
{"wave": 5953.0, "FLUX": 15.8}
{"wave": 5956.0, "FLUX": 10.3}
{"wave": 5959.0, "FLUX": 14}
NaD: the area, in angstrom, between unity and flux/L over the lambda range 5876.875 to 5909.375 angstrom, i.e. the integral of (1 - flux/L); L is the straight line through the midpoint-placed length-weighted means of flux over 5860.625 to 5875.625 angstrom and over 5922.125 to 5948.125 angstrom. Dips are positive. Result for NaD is 1.72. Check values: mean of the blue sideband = 15.5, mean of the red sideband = 14.7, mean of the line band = 14.4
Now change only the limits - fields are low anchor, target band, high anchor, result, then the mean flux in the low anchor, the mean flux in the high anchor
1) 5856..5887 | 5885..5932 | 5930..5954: 1.54 angstrom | 15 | 15.3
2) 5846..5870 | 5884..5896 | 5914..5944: 0.37 angstrom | 14.5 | 14.7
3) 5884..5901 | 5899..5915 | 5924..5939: -0.54 angstrom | 14.5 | 14.5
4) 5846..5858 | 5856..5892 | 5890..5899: -0.67 angstrom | 14.4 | 14.8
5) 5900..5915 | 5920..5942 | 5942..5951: 1.27 angstrom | 14.9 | 15.7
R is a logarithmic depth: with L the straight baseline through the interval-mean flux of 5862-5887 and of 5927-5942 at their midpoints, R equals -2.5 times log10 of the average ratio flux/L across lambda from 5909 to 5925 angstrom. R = -0.10 mag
